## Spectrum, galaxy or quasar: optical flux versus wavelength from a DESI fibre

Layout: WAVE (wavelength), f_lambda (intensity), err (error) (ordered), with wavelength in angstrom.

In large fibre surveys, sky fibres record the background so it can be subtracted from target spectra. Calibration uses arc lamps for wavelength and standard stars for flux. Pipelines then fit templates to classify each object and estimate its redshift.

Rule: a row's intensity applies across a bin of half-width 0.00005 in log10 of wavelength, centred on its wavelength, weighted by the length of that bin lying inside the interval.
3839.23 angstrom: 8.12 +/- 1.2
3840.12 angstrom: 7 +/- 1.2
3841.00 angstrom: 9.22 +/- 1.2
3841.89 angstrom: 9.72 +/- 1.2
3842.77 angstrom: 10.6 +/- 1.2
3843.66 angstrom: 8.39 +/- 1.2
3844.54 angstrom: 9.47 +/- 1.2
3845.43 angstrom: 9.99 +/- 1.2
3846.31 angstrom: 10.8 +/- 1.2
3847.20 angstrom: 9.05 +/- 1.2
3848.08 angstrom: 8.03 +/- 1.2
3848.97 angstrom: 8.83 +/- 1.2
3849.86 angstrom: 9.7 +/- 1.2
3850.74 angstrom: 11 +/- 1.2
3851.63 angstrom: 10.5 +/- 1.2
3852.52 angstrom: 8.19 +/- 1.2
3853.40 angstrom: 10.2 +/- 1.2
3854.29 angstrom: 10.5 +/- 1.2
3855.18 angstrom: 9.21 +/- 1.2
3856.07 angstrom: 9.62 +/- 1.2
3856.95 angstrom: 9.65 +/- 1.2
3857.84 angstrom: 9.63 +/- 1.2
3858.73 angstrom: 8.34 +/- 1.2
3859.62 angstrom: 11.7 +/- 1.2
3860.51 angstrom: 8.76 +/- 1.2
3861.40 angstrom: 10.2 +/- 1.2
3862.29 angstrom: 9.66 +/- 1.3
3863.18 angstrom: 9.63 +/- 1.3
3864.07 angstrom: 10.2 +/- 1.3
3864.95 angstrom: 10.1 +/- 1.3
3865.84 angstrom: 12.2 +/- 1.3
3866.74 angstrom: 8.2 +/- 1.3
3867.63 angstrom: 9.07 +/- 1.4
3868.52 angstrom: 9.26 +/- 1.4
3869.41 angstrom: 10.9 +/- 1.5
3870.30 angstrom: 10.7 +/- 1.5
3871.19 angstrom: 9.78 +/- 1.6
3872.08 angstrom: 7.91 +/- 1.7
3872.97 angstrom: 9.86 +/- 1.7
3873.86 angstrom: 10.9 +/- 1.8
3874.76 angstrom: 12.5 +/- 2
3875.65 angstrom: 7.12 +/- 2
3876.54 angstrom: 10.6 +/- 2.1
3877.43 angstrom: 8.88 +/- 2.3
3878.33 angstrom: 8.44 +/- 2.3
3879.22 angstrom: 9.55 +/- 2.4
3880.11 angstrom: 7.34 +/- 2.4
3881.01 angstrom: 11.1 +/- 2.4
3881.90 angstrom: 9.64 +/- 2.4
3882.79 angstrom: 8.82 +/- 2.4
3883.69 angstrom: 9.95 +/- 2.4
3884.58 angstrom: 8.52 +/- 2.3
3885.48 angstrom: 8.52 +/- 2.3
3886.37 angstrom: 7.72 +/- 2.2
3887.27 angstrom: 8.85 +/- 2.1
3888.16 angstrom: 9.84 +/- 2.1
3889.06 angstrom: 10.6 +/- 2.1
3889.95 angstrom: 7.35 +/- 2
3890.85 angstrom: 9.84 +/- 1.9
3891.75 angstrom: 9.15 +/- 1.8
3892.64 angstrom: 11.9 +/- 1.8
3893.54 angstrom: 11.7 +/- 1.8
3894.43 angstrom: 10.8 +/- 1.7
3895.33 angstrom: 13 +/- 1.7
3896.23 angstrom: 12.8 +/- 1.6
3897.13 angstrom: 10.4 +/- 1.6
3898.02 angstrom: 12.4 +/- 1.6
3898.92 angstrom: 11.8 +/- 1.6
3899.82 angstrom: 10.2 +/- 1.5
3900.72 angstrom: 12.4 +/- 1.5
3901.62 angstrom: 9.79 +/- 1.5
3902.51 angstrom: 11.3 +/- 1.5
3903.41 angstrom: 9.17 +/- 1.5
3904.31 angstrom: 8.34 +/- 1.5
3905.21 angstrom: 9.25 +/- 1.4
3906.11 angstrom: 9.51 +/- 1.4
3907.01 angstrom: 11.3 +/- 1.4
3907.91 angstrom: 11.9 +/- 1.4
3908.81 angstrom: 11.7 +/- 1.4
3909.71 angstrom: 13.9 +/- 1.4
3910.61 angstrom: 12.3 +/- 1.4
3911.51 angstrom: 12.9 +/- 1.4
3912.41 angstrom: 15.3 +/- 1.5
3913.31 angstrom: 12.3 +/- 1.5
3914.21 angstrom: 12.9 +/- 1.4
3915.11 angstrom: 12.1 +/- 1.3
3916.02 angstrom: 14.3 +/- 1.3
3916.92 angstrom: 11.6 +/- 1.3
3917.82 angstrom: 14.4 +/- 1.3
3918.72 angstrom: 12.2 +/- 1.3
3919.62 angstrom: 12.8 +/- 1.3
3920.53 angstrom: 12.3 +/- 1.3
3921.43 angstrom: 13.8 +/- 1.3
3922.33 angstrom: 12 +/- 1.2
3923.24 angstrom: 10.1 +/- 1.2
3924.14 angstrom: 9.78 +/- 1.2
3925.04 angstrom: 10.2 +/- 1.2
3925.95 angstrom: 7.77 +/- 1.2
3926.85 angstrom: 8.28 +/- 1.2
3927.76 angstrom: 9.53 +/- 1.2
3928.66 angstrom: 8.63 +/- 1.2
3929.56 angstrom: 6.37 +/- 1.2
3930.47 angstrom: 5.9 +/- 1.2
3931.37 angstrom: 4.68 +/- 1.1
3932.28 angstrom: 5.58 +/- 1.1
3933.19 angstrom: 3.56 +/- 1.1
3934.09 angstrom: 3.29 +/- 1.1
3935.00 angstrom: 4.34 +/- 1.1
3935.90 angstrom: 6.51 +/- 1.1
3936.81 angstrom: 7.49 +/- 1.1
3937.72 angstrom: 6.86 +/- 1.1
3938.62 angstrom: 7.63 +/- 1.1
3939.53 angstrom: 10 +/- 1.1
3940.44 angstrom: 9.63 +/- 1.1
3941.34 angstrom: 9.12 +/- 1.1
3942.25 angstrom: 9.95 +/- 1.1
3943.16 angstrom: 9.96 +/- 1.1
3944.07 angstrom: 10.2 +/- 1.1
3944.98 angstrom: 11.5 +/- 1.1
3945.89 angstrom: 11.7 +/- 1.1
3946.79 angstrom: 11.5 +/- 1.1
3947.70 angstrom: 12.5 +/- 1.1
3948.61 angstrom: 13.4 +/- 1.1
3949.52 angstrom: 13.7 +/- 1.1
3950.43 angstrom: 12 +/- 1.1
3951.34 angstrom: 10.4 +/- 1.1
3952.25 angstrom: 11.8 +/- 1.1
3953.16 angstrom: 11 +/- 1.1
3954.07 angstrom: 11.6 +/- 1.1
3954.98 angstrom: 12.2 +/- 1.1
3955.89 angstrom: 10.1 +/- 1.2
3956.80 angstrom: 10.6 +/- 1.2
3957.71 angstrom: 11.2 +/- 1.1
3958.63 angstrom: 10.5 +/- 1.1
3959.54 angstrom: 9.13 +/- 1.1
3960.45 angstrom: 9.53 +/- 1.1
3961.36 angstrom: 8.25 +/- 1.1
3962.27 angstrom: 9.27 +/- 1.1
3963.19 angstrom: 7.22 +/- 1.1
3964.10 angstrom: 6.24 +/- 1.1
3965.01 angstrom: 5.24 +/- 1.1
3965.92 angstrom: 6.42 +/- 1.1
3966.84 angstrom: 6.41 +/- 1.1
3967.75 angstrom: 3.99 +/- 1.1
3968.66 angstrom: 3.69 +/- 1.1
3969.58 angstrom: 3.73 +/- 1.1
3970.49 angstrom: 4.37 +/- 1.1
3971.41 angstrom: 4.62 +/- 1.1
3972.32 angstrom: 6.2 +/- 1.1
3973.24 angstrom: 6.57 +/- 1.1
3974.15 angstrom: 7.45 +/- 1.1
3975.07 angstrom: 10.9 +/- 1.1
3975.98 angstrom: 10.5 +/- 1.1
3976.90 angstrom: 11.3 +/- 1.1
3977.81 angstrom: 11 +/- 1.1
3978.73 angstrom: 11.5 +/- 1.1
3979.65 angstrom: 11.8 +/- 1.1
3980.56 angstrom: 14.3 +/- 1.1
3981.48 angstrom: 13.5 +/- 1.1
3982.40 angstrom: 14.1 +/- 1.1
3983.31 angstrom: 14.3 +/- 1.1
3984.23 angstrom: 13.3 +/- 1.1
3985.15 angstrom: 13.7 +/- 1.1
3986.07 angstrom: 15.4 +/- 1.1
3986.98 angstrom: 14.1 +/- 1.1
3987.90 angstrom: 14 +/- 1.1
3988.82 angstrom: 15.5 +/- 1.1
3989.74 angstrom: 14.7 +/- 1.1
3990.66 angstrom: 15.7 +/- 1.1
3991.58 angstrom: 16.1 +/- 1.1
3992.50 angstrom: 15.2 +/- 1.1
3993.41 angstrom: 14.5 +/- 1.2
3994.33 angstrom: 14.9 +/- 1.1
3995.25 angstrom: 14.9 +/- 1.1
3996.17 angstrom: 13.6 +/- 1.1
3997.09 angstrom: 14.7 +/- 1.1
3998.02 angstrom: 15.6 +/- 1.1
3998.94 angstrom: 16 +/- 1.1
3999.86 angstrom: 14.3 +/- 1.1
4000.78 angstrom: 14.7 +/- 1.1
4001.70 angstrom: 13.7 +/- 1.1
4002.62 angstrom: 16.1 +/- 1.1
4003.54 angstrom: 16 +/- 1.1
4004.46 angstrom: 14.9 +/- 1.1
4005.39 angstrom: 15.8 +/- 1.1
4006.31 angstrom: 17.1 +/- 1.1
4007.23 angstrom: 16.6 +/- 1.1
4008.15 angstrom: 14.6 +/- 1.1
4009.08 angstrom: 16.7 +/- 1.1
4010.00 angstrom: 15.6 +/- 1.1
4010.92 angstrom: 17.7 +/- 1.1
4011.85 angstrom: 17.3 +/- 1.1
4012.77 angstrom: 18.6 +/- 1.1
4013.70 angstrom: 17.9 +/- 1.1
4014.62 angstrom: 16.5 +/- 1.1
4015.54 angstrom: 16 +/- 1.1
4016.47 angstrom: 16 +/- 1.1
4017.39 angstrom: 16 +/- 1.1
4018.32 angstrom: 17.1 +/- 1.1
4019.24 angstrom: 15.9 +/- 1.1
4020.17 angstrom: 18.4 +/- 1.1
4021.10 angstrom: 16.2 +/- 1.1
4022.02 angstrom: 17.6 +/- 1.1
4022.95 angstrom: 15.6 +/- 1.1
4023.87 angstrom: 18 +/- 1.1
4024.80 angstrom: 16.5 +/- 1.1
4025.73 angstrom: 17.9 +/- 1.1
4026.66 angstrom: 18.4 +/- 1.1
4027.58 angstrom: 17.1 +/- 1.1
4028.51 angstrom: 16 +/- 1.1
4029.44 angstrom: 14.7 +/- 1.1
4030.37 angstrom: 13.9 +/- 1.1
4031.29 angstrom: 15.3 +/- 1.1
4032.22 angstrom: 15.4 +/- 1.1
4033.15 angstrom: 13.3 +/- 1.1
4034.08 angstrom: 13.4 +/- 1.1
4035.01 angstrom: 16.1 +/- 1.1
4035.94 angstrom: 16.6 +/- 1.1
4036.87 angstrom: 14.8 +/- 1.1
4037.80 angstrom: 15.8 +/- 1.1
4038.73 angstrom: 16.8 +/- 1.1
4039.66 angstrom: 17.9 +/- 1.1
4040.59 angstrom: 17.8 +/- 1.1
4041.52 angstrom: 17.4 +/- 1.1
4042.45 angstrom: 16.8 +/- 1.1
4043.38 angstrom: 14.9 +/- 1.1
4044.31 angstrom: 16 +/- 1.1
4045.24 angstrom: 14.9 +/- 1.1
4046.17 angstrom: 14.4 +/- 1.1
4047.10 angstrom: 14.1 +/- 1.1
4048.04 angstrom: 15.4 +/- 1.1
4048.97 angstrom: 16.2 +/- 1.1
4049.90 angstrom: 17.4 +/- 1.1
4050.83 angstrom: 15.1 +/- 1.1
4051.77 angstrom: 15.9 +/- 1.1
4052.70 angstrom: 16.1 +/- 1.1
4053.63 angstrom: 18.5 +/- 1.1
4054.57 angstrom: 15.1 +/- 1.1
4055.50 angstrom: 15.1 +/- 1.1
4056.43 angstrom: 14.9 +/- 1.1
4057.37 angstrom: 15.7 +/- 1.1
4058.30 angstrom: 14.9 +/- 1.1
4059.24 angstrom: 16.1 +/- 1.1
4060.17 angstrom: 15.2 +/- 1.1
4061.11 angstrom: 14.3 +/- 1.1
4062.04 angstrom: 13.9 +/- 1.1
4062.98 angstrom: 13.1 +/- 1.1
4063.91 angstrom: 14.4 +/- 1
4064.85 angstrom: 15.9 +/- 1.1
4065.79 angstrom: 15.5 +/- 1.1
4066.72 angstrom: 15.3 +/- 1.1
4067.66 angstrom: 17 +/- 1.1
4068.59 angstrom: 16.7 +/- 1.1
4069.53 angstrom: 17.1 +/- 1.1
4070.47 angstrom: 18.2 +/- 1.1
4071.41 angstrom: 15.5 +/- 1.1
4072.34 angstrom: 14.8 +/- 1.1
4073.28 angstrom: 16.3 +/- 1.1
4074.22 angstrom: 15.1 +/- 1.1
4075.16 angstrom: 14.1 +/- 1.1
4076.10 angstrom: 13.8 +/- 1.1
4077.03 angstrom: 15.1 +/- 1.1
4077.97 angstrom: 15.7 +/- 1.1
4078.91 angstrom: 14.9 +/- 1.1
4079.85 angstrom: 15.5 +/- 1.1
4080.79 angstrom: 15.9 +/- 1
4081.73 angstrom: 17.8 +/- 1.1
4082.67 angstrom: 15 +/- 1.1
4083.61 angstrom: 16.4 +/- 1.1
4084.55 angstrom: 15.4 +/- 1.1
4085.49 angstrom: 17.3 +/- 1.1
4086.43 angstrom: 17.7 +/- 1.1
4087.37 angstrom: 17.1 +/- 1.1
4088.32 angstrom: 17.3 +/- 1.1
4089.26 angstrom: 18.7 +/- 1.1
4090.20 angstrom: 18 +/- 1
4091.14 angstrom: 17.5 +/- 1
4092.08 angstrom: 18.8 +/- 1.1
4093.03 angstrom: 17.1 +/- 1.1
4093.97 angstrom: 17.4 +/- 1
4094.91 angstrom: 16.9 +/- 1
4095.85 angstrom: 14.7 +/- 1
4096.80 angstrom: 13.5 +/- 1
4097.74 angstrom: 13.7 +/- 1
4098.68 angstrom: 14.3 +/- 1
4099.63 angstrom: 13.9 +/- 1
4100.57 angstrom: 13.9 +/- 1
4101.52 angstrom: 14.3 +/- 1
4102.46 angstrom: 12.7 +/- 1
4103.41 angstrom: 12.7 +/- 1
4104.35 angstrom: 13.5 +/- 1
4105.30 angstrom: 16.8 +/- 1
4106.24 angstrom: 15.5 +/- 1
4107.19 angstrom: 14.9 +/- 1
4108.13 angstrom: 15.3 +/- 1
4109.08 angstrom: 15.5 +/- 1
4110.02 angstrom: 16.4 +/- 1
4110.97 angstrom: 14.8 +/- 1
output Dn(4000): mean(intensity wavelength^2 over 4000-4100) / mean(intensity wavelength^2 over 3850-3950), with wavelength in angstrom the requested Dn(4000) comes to 1.72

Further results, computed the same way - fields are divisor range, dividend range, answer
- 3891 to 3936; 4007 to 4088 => 1.65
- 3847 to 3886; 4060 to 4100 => 1.84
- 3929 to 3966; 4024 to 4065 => 1.83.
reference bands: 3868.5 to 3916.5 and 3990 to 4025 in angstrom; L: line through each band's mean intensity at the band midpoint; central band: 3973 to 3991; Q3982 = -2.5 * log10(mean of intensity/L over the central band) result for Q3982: 0.17 mag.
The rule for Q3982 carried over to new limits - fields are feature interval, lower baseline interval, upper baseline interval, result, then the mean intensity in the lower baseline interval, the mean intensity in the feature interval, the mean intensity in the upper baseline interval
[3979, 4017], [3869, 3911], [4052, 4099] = -0.13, 10.2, 15.3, 15.9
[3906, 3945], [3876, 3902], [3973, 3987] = 0.10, 10.1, 9.9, 12.1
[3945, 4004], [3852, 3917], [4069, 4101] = 0.13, 10.4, 11.5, 16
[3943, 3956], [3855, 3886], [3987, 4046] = 0.12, 9.61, 11.6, 15.9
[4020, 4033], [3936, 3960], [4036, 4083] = -0.16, 10.5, 16.4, 15.7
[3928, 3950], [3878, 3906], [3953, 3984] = 0.11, 10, 8.52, 9.09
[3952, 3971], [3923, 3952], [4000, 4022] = 0.33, 8.83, 8.16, 16.3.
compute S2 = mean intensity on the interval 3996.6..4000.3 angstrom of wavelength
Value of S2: 15.1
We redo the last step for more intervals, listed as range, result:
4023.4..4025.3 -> 17.2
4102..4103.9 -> 12.7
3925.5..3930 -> 8.13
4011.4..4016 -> 17.3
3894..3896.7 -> 12.2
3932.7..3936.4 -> 4.47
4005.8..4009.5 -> 16.2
